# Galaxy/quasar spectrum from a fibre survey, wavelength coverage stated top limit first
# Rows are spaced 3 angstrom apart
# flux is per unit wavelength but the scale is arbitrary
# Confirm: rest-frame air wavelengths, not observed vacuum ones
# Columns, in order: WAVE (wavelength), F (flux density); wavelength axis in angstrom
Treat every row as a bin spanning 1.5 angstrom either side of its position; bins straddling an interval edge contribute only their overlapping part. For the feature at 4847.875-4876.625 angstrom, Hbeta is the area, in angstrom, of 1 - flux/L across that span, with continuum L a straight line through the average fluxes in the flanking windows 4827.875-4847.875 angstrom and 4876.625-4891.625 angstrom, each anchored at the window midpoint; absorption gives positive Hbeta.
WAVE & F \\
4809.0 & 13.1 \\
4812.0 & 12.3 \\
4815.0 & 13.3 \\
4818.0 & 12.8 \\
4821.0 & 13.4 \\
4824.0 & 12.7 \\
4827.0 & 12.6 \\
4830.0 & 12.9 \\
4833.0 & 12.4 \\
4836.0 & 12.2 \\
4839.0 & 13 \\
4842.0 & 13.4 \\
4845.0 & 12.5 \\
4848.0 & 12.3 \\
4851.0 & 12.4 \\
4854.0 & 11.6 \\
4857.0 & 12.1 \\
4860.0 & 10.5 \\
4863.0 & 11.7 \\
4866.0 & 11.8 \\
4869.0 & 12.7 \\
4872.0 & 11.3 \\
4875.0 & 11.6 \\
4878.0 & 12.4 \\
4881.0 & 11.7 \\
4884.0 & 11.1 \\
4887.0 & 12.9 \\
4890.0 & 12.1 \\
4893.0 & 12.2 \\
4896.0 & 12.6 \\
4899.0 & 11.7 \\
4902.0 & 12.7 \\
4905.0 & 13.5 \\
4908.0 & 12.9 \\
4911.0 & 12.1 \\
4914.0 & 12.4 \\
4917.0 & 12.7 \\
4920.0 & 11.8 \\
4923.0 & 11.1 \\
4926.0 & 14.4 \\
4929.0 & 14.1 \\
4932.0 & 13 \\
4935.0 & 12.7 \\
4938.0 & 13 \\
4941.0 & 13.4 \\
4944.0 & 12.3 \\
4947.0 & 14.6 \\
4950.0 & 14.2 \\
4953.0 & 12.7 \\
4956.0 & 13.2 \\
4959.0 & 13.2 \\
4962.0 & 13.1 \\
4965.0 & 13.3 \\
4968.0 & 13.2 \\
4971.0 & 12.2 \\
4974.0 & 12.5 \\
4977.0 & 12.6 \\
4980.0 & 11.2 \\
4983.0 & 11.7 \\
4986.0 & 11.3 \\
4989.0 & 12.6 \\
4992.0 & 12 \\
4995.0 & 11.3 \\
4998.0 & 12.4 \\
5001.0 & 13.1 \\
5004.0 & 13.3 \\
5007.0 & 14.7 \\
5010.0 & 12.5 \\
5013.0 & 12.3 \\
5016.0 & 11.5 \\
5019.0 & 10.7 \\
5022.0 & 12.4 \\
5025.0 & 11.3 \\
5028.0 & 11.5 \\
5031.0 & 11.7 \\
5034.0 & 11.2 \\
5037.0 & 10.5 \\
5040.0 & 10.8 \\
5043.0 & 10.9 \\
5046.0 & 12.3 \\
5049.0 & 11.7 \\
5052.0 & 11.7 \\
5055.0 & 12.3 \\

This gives 1.3 angstrom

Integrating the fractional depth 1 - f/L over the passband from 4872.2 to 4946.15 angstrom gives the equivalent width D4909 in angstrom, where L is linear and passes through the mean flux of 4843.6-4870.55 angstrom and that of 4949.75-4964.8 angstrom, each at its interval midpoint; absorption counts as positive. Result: 0.5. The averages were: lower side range 12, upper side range 13.2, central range 12.5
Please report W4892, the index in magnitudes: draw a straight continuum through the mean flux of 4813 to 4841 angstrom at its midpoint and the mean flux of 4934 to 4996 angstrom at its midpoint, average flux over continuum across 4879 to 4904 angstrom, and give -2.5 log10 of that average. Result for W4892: 0.05 mag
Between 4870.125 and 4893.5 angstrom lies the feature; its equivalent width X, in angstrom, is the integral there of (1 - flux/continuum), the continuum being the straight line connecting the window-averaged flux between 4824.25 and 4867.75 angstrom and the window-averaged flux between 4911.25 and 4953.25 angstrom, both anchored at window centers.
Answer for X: 1.2 angstrom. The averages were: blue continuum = 12.3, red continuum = 13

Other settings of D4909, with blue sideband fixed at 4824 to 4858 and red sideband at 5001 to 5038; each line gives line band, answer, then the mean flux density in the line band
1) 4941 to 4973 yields -2.6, 13.2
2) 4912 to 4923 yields 0.2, 12.1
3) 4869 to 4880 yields 0.5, 11.9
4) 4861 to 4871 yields 0.4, 11.9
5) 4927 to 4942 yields -1.2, 13.3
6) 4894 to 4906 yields -0.2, 12.6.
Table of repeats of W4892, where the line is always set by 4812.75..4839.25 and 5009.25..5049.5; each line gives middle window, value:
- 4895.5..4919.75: -0.02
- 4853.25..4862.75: 0.11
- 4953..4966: -0.10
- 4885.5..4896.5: -0.01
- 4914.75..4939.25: -0.06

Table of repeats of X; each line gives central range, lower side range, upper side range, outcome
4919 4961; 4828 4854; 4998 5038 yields -2.9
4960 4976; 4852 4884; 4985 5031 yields -1.1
